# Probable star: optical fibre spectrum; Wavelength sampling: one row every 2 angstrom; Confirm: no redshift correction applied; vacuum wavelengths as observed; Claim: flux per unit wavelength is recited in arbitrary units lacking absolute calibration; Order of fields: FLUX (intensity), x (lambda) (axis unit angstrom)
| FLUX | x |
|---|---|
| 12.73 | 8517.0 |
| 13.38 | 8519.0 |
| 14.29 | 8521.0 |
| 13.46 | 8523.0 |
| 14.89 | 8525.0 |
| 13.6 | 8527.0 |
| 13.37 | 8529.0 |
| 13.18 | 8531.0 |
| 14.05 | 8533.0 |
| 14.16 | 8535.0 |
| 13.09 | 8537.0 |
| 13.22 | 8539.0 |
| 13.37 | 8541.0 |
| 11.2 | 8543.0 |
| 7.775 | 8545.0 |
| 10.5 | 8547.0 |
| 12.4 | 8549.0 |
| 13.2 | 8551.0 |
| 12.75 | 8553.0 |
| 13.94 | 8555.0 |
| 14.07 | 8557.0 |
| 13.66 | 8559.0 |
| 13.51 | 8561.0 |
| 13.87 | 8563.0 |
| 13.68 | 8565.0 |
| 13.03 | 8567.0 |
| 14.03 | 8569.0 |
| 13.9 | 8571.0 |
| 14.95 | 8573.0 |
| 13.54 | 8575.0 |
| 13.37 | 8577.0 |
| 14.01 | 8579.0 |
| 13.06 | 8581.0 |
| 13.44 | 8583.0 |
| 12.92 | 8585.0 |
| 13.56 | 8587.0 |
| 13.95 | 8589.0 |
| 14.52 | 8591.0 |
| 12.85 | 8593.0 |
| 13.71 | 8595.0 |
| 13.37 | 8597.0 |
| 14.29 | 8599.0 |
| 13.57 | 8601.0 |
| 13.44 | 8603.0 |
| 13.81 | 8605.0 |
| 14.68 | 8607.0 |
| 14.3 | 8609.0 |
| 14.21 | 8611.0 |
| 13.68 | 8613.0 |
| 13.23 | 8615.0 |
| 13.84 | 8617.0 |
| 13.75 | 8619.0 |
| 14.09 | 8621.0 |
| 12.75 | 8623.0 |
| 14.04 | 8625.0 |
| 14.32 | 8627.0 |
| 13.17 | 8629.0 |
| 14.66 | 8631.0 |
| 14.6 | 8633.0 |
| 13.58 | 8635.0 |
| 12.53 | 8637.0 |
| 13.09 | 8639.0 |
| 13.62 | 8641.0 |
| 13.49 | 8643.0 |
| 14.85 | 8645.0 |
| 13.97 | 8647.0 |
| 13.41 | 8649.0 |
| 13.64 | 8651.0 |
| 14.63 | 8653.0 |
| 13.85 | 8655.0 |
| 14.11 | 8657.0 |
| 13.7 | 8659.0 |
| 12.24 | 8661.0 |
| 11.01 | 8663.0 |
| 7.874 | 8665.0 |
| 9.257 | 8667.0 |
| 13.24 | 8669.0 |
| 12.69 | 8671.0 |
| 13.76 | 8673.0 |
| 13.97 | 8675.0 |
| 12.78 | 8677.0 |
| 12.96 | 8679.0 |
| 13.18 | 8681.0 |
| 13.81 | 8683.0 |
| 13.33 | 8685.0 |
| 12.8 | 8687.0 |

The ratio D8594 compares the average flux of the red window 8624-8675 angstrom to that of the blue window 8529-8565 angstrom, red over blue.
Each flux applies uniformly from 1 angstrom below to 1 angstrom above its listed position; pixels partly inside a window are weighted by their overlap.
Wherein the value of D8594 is 1.03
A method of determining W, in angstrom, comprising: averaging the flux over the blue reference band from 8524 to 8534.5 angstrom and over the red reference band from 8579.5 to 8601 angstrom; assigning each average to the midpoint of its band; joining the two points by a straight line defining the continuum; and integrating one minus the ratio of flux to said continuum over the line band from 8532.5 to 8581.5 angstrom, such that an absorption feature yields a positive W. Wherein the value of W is 2.1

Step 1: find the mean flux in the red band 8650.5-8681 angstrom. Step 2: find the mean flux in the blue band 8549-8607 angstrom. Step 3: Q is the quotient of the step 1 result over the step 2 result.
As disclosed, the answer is 0.93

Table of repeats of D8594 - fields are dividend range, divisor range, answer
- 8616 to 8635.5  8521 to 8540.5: 1.01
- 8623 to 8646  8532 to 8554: 1.12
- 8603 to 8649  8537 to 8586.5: 1.06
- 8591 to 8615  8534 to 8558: 1.11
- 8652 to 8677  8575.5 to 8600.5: 0.92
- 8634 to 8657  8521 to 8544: 1.02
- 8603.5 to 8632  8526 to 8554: 1.11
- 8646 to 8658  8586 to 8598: 1.02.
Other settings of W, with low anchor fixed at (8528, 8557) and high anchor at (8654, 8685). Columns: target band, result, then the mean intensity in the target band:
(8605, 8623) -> -1.8 angstrom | 13.9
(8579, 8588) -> -0.5 angstrom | 13.3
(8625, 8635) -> -1.2 angstrom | 14.1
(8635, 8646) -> -0.8 angstrom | 13.5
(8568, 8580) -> -1.3 angstrom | 14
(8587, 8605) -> -1.6 angstrom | 13.7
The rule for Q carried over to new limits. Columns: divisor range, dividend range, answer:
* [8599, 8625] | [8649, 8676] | 0.92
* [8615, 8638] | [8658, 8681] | 0.89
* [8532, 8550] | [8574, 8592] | 1.11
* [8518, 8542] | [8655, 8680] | 0.90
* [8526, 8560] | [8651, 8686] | 1.00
